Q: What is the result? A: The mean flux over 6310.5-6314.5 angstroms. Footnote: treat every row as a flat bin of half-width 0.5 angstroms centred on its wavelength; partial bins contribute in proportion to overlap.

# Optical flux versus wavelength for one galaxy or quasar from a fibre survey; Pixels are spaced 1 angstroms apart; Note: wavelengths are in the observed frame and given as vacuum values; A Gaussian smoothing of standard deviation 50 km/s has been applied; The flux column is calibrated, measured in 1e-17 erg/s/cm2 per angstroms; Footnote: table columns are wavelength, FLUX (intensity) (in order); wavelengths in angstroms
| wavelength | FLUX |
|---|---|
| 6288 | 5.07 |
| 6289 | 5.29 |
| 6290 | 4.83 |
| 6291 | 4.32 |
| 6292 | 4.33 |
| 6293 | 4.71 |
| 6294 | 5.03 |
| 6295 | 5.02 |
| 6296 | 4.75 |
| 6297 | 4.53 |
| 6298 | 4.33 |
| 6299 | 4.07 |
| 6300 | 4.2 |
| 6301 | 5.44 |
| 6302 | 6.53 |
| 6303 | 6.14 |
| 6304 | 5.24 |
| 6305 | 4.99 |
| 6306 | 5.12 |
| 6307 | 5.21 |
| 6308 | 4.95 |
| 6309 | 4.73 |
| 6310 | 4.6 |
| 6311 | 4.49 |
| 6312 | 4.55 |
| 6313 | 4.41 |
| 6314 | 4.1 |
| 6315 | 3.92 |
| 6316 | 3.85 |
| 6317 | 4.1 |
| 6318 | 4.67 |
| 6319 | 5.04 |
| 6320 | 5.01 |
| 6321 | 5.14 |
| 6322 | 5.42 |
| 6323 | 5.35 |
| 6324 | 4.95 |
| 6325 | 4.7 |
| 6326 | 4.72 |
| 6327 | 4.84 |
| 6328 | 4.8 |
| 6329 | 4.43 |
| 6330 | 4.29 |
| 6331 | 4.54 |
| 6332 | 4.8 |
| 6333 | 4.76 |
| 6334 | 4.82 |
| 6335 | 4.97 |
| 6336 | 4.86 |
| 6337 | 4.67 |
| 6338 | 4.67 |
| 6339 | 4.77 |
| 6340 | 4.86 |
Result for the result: 4.39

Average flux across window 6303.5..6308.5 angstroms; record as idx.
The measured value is 5.1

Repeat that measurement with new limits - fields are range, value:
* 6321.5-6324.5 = 5.24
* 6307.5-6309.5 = 4.84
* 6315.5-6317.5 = 3.97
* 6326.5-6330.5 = 4.59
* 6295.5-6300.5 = 4.38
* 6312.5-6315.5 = 4.14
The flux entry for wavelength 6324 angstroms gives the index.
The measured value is 4.95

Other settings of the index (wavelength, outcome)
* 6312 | 4.55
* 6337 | 4.67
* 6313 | 4.41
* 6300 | 4.2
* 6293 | 4.71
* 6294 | 5.03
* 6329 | 4.43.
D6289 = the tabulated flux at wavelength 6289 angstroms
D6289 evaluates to 5.29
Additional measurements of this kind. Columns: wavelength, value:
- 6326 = 4.72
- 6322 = 5.42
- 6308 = 4.95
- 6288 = 5.07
